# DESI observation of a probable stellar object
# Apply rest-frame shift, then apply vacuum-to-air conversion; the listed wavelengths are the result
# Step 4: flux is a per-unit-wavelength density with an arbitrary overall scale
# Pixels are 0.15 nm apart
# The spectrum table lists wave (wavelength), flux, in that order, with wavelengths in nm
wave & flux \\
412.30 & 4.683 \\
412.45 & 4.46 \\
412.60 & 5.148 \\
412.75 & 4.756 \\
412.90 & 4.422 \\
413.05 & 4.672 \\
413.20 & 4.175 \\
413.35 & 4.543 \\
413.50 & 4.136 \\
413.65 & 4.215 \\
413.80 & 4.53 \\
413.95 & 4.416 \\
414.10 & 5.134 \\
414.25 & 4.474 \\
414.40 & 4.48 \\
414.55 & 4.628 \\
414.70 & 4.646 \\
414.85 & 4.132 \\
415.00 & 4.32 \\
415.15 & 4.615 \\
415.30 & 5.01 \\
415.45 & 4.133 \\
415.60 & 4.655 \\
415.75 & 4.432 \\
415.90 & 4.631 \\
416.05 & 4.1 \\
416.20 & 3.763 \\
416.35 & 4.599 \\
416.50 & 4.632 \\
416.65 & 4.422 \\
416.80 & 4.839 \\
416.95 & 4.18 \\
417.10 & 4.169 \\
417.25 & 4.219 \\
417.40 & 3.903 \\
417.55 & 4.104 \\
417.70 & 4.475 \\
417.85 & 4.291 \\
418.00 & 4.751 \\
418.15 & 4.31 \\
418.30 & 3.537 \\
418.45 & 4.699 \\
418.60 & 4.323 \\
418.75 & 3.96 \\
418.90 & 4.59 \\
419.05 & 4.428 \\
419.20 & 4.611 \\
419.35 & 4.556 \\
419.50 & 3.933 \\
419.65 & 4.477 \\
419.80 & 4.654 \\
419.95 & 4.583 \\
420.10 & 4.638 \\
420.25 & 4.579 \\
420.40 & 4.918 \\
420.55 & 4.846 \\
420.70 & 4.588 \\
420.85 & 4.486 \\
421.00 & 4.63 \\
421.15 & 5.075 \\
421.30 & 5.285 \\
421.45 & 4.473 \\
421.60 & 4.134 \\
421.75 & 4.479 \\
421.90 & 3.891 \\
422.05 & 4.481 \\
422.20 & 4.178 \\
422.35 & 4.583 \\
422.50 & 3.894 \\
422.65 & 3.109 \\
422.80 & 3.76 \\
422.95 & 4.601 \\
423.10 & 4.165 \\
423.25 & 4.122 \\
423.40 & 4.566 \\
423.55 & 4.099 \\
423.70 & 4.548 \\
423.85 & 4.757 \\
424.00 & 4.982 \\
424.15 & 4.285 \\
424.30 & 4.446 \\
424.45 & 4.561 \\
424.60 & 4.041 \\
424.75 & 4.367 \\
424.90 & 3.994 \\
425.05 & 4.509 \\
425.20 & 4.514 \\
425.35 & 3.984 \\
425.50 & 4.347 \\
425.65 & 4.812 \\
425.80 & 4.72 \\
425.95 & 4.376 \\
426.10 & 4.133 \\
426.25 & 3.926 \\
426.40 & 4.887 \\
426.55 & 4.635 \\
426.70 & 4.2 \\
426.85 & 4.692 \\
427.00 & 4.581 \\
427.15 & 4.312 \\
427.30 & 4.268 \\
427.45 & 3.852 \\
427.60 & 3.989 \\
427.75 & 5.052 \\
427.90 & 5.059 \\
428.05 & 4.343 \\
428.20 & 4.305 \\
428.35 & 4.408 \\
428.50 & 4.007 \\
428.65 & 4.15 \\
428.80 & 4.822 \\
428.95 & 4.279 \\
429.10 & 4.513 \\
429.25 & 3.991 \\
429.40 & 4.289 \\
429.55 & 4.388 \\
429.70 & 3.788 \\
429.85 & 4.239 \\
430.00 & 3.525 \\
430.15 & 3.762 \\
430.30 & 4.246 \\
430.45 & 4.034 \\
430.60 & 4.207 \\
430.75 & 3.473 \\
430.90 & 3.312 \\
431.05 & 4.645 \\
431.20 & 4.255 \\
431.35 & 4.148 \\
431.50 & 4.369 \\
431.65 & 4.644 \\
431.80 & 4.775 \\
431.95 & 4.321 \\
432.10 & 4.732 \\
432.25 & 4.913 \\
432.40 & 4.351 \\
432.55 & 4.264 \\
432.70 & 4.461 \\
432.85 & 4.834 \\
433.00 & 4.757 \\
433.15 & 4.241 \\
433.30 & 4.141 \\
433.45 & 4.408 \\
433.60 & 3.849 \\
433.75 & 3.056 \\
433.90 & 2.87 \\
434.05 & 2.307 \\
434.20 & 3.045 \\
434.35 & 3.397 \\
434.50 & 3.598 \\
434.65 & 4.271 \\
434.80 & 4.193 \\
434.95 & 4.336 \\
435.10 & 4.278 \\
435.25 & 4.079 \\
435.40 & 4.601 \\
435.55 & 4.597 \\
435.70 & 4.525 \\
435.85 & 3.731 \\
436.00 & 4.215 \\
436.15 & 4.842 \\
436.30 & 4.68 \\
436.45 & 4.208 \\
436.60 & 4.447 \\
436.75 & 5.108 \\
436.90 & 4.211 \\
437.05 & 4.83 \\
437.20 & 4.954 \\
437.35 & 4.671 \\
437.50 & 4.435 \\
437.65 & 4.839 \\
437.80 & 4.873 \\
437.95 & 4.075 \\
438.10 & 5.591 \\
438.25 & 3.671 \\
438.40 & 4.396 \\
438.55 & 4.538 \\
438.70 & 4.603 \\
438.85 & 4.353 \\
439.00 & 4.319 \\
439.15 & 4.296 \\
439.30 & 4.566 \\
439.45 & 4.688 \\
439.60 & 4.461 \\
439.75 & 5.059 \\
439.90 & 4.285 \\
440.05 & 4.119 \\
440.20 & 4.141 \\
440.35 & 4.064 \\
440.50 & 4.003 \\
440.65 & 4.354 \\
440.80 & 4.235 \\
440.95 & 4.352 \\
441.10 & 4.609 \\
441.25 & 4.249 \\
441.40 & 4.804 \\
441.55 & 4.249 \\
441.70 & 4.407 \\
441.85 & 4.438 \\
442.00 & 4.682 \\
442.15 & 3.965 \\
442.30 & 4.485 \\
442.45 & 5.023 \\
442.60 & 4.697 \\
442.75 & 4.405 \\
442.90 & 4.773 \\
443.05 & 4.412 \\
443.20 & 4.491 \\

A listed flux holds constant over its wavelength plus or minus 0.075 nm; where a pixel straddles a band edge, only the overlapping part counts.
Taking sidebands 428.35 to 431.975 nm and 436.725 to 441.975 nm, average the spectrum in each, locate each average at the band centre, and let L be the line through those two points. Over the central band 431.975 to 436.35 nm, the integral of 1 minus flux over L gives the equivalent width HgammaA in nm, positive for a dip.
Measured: 0.19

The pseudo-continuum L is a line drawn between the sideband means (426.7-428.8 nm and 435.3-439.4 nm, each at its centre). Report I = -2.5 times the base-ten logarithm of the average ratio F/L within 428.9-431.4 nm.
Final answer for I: 0.09 mag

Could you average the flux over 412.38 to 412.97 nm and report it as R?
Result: 4.7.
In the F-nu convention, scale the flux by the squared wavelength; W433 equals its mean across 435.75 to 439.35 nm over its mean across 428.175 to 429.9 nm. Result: 1.1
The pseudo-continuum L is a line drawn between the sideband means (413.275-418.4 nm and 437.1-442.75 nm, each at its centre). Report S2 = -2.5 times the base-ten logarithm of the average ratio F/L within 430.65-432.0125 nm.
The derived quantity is 0.058 mag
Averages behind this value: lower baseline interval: 4.4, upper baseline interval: 4.47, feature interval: 4.21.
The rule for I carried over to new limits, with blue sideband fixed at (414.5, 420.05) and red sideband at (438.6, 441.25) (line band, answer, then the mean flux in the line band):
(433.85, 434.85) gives 0.28 mag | 3.38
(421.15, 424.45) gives 0.01 mag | 4.35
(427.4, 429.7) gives 0.01 mag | 4.35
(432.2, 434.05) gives 0.07 mag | 4.09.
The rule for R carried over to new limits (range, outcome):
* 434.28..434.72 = 3.75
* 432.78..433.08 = 4.79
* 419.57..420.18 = 4.58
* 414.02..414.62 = 4.68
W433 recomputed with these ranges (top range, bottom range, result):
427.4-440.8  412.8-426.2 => 1.04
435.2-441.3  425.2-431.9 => 1.09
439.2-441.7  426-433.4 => 1.07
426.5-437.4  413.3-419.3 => 1.04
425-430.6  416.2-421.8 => 1.01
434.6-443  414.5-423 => 1.11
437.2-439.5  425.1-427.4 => 1.09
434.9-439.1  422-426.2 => 1.11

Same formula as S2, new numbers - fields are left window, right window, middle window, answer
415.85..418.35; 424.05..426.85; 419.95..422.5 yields -0.053 mag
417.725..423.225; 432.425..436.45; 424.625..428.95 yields -0.037 mag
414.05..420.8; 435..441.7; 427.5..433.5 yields 0.035 mag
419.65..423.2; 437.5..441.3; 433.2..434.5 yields 0.284 mag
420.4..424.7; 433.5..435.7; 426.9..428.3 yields -0.071 mag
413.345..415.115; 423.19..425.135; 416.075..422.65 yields 0.008 mag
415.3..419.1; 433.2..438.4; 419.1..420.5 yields -0.057 mag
